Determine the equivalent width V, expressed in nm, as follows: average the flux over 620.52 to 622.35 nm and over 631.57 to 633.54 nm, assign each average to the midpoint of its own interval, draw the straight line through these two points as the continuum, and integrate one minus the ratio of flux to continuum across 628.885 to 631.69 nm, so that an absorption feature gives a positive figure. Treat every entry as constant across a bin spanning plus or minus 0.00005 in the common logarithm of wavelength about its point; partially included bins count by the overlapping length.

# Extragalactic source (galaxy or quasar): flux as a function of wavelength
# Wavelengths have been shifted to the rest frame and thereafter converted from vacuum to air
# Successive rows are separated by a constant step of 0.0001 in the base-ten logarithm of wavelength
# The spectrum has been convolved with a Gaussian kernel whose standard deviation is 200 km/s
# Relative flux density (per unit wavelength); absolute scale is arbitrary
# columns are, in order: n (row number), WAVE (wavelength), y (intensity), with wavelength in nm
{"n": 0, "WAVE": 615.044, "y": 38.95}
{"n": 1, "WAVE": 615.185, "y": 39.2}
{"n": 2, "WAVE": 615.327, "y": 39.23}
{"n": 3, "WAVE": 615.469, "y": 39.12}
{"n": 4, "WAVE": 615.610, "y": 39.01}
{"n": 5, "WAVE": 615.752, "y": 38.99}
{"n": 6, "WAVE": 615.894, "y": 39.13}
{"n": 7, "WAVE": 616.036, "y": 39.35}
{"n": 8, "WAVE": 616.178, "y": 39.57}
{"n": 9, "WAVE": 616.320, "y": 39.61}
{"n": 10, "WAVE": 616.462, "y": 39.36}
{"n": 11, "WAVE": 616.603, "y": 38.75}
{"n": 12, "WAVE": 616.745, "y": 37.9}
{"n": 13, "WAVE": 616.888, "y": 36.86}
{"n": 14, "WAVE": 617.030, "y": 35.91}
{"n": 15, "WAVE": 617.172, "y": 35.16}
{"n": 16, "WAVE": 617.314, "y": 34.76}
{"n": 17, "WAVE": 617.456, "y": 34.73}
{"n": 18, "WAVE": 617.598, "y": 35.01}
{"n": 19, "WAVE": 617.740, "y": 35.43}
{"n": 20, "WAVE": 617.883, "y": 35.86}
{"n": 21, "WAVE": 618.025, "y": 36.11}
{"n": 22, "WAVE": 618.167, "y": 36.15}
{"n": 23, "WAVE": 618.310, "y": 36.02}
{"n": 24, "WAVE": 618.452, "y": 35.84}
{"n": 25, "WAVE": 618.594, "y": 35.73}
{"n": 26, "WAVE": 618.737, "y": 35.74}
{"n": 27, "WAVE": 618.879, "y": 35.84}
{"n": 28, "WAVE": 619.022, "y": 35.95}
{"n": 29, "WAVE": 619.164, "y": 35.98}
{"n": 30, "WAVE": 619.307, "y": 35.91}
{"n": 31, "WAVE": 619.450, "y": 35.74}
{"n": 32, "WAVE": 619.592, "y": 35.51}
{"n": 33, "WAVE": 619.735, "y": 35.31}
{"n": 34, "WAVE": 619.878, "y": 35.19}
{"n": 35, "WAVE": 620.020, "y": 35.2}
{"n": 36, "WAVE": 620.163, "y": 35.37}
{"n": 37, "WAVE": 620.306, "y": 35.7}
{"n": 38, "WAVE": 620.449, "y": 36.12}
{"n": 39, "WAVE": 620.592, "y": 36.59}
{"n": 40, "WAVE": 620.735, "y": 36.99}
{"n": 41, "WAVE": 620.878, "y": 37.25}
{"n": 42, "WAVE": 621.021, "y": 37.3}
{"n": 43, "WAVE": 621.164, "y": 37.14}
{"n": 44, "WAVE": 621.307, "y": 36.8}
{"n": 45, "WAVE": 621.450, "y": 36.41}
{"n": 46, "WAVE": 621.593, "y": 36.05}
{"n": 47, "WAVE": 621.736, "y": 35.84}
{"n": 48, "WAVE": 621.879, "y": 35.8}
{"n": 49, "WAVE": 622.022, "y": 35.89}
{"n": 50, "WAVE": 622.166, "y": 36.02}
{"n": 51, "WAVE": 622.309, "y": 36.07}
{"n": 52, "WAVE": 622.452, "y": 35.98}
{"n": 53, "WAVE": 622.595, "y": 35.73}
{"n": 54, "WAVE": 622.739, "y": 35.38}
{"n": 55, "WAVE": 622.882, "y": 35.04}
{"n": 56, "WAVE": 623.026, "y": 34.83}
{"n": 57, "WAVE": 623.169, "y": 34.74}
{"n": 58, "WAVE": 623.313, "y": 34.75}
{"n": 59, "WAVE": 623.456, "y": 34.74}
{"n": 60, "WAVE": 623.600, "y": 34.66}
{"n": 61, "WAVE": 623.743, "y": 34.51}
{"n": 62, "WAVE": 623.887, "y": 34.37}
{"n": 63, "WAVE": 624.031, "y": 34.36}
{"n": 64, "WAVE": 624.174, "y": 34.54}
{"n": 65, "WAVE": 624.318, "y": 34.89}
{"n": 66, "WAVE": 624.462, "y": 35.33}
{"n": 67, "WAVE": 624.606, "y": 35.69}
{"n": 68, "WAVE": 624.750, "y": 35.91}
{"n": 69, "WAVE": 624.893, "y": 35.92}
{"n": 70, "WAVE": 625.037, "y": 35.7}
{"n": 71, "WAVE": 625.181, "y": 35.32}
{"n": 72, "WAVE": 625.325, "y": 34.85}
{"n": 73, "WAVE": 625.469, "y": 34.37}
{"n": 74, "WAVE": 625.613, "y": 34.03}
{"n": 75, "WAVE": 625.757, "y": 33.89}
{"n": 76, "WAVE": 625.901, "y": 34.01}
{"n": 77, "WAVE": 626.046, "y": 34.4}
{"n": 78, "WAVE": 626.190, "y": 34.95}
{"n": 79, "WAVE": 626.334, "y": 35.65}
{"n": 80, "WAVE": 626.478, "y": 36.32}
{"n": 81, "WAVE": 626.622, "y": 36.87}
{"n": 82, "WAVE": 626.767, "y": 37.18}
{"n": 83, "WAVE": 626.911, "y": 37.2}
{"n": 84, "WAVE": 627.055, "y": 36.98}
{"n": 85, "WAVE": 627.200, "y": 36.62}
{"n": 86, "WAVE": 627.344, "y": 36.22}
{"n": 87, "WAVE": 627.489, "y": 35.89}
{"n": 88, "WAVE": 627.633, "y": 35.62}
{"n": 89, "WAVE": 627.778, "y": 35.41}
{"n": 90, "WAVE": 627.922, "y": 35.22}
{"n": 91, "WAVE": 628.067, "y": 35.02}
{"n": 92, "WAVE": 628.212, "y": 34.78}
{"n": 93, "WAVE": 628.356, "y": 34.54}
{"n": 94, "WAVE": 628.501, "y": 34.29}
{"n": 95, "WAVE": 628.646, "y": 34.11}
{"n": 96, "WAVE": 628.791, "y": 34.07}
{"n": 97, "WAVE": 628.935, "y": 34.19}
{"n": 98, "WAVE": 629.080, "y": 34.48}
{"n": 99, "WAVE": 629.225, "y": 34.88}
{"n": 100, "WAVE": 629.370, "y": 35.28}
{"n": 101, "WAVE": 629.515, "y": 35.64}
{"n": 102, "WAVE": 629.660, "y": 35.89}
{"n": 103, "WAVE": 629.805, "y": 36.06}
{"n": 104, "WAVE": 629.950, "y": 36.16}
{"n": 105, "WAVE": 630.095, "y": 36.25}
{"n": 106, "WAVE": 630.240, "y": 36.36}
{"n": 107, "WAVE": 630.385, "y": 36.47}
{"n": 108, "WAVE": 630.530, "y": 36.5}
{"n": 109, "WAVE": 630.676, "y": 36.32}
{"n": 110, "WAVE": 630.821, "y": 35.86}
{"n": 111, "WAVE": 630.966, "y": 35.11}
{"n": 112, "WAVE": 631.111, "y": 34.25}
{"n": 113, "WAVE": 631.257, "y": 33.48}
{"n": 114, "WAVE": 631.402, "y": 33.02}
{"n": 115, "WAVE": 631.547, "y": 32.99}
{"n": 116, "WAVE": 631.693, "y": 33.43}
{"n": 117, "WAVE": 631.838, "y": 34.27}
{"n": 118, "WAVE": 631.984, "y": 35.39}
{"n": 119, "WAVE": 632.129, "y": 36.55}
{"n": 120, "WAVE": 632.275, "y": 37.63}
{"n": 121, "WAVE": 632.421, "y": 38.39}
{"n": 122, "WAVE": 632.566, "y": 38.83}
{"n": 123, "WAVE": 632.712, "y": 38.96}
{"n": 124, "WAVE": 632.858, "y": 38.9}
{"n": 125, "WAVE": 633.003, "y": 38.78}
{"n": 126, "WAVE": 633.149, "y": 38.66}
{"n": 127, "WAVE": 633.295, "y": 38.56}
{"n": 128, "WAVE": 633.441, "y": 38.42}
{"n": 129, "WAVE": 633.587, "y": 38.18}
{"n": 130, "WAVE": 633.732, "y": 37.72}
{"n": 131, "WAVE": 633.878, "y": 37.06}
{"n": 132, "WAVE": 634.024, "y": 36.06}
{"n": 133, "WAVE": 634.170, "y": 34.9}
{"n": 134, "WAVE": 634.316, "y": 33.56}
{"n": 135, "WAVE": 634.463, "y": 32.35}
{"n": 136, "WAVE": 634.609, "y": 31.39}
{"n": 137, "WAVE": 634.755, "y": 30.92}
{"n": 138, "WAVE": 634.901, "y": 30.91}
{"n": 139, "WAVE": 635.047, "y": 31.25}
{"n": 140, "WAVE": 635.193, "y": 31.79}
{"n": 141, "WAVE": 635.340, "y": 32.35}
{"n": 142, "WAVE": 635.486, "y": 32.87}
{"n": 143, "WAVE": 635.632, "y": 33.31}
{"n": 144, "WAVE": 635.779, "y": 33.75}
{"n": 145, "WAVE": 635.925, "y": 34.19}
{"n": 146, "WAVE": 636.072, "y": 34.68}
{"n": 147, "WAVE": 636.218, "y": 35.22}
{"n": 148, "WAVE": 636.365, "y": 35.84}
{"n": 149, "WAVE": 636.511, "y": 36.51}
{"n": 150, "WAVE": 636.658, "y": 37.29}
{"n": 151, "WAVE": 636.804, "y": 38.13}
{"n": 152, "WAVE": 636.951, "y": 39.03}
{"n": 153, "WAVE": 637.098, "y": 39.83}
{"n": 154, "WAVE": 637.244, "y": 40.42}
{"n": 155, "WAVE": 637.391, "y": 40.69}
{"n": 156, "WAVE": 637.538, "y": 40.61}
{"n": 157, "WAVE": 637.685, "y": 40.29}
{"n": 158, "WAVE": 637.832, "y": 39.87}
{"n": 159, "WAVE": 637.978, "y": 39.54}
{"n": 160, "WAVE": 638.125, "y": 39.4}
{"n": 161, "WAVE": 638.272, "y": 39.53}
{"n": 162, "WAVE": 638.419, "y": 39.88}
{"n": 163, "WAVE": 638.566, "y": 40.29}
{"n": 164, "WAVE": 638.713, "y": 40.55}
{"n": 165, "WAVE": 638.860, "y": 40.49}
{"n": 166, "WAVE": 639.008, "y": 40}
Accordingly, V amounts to 0.15 nm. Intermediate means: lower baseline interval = 36.5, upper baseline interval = 37.3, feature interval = 35.2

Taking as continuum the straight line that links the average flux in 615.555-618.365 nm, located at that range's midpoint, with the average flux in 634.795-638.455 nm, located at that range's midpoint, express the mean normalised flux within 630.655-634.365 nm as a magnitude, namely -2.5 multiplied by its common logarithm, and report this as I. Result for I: 0.01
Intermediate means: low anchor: 37.2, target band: 36.4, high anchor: 36.6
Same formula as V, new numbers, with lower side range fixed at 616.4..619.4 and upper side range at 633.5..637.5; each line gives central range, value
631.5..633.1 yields -0.06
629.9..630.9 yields -0.02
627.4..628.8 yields 0.03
